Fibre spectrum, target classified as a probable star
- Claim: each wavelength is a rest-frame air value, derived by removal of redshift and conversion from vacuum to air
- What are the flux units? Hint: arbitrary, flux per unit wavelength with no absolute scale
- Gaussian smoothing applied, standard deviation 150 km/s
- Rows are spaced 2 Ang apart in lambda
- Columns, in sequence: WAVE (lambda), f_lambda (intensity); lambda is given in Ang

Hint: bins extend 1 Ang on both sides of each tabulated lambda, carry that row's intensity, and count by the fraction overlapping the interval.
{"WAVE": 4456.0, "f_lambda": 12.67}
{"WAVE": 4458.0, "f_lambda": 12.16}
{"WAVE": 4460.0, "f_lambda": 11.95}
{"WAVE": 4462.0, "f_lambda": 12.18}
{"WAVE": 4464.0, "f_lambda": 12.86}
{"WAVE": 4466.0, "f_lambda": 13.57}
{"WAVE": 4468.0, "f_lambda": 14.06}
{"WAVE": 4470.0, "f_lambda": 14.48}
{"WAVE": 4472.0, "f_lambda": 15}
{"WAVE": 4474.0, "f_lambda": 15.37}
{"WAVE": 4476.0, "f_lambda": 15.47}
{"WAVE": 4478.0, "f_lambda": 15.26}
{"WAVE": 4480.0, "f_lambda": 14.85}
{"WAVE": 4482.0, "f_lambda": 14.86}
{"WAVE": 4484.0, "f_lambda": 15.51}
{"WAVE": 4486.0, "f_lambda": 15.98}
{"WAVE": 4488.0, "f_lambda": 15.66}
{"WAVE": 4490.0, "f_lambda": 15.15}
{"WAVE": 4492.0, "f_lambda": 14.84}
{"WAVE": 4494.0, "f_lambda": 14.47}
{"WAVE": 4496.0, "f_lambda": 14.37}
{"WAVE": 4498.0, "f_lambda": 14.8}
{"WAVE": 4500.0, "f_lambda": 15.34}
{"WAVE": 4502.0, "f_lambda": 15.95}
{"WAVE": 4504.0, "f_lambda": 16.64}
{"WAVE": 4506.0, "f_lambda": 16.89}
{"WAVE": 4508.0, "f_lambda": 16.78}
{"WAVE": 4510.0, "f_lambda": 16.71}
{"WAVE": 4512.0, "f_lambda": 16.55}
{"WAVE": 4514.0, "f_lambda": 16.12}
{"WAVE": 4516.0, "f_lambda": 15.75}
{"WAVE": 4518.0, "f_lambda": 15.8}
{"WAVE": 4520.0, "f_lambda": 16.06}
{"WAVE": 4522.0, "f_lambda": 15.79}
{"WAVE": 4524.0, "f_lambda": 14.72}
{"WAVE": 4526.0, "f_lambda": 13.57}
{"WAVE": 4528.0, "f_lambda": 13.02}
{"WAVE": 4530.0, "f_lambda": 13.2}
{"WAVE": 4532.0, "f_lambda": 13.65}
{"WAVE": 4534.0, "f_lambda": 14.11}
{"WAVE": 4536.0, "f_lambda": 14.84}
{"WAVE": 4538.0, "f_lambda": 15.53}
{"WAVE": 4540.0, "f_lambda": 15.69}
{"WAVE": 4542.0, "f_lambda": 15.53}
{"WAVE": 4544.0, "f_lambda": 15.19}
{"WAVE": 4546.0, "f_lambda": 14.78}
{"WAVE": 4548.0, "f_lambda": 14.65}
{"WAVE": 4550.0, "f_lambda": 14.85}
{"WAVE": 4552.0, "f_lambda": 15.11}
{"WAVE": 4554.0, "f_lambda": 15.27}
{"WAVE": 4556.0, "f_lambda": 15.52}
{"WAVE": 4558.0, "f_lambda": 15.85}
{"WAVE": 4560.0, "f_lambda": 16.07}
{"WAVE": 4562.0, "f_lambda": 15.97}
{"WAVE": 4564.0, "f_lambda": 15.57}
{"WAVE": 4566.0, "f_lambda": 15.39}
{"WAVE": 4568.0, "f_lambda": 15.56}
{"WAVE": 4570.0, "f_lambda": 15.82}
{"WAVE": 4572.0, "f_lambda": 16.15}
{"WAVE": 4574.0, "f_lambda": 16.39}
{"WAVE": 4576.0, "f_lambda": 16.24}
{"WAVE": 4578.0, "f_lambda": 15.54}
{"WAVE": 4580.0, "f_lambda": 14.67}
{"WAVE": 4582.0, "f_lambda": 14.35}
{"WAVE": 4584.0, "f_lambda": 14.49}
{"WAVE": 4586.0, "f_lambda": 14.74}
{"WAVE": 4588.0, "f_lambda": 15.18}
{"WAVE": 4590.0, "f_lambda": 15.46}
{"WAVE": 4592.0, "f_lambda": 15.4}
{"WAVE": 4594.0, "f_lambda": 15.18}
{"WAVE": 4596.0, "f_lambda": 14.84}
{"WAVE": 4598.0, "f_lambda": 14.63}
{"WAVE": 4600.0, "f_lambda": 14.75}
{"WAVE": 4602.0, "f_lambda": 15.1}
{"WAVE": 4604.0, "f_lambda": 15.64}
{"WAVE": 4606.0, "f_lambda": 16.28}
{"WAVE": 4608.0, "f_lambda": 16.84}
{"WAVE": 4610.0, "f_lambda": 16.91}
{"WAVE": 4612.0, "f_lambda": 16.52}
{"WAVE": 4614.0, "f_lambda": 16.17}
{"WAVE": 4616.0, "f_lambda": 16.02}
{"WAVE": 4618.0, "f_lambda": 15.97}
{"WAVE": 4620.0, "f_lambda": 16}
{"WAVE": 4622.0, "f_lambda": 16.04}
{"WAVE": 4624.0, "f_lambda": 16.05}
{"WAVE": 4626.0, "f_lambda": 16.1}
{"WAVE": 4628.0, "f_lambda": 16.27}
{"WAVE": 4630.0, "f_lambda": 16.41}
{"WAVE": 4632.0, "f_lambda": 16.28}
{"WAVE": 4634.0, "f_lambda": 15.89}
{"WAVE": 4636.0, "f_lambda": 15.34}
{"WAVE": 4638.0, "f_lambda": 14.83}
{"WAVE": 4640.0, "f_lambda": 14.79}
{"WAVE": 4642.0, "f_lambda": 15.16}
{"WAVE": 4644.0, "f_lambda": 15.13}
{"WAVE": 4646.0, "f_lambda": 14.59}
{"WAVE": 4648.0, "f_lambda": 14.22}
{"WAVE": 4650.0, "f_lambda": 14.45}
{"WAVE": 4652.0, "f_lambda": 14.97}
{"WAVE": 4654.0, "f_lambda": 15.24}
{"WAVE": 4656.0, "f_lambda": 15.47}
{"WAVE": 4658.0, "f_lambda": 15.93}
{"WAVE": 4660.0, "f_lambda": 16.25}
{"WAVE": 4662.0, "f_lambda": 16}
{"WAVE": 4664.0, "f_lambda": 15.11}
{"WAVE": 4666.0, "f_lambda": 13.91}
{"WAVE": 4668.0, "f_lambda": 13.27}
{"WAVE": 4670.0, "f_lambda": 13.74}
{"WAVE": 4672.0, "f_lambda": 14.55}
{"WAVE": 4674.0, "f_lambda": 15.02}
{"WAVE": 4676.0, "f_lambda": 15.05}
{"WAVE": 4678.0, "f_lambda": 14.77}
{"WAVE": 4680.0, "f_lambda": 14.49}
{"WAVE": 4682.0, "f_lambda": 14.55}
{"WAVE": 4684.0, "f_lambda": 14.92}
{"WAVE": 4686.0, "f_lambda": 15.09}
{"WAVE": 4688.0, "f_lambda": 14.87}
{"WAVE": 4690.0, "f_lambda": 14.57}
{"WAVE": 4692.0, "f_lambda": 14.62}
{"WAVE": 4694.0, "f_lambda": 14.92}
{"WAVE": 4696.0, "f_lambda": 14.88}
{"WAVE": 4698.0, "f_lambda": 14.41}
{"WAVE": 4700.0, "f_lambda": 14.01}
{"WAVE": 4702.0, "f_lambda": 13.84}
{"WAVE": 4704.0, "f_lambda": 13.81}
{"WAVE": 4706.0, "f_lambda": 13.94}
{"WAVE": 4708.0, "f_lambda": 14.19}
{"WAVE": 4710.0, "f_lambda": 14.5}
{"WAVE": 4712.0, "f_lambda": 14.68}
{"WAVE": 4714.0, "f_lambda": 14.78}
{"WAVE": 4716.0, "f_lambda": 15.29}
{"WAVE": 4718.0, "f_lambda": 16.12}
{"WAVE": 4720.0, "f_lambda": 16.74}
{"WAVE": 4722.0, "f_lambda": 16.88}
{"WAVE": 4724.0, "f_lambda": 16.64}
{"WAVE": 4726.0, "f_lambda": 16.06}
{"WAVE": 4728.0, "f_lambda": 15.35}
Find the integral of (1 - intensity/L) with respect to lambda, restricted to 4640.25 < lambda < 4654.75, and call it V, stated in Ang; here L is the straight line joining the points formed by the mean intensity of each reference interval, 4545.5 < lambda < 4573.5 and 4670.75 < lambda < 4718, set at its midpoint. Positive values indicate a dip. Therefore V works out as 0.1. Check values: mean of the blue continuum 15.5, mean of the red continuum 14.6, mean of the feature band 14.8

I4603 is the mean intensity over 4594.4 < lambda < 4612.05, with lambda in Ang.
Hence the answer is 15.7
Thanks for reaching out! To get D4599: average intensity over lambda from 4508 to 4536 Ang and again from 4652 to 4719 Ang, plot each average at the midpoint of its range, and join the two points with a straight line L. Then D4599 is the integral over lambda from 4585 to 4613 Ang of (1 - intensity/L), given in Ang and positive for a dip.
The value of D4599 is -1.2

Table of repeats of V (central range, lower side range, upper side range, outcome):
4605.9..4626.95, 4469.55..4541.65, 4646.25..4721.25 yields -1.8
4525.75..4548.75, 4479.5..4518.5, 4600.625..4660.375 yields 1.7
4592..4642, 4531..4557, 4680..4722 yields -3.0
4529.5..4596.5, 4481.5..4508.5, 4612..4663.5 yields 1.4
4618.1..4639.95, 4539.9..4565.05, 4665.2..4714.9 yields -1.5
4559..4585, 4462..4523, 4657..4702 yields -0.8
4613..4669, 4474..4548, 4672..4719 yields -2.2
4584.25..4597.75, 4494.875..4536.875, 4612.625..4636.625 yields 0.6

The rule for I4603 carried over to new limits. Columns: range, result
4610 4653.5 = 15.6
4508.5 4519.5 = 16.2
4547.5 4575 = 15.6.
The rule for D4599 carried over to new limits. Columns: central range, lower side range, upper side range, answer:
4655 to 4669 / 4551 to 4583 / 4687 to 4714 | -0.4 Ang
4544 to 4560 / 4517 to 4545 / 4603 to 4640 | -0.2 Ang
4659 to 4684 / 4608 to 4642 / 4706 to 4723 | 1.4 Ang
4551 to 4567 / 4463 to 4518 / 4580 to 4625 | -0.1 Ang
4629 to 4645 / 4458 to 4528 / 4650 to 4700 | -0.7 Ang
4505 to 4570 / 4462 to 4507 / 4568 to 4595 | -0.5 Ang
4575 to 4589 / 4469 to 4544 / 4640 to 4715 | 0.0 Ang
